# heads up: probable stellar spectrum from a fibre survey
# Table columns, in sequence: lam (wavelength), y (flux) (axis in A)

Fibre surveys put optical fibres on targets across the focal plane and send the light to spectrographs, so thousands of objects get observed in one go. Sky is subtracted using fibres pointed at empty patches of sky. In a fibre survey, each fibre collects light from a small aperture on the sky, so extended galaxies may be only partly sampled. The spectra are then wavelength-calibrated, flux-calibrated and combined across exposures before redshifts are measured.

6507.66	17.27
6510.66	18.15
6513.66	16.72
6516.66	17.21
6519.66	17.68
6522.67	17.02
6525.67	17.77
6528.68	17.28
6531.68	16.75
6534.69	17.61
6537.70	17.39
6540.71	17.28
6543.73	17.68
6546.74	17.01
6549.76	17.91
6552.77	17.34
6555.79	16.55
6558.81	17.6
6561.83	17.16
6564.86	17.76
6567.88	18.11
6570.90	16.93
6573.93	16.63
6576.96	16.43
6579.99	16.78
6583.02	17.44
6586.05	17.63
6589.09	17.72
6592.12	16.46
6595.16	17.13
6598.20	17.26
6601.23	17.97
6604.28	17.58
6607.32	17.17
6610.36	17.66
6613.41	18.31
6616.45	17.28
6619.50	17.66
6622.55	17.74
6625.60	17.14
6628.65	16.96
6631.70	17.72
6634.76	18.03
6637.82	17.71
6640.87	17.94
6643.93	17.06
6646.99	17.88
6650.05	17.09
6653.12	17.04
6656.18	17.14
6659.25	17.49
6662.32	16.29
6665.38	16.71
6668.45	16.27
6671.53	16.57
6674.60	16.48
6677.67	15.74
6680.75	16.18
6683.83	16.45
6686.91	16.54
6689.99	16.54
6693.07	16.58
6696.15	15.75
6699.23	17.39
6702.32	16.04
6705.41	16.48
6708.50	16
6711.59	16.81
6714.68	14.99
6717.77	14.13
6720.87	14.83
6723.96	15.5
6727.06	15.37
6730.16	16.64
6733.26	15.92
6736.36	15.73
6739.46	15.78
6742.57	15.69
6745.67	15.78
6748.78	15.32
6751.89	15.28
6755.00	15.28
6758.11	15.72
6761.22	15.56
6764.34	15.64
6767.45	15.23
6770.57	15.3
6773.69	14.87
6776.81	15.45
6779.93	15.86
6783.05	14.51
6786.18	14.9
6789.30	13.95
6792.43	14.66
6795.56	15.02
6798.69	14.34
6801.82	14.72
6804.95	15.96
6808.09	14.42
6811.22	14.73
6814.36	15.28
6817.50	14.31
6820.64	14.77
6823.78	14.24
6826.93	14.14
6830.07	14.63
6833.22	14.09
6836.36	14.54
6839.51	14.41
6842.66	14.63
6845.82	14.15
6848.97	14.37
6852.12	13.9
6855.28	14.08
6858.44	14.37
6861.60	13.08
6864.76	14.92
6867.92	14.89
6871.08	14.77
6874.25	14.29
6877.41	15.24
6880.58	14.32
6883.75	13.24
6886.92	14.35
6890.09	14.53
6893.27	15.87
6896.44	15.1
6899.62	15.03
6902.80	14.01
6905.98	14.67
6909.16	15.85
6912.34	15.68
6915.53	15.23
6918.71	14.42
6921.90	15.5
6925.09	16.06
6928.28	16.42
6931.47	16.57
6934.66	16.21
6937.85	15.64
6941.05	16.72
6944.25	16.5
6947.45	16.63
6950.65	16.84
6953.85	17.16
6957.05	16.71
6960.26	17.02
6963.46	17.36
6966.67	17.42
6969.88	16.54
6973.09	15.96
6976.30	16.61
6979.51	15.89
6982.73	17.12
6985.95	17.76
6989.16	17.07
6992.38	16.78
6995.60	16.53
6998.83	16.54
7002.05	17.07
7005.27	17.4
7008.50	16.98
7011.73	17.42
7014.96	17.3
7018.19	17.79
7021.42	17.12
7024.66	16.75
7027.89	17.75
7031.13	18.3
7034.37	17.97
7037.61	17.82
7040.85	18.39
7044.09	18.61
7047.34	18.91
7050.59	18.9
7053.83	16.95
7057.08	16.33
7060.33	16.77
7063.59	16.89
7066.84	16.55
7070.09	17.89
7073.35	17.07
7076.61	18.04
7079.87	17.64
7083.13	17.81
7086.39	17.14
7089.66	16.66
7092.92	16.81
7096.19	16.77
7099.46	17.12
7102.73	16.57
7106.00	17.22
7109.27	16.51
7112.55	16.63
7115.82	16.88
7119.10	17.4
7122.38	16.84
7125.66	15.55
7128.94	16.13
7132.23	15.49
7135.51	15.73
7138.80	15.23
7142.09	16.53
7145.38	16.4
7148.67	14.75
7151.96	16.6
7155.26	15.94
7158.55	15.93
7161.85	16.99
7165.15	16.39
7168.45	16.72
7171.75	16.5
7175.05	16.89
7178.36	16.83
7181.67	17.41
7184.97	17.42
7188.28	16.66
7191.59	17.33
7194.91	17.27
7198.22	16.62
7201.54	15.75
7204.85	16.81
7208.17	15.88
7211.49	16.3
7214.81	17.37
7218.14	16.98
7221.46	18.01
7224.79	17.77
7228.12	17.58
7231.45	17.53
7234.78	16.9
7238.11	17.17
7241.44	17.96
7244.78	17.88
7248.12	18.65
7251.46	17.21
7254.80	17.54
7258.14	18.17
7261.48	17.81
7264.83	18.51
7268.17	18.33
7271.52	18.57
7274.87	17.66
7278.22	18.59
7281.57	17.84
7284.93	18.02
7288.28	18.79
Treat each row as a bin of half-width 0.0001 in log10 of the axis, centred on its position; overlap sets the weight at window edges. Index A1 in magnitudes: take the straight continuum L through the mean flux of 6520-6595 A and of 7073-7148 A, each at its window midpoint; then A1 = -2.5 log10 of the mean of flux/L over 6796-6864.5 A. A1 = 0.17 mag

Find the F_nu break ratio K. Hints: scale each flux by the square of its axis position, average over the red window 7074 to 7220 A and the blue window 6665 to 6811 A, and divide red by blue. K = 1.2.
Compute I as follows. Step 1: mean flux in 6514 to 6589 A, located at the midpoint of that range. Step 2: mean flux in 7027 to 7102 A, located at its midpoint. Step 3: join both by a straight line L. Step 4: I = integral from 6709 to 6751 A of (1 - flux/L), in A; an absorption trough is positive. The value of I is 4.3 A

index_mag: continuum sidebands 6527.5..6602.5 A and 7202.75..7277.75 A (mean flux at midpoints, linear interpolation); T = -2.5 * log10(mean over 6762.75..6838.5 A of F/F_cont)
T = 0.17 mag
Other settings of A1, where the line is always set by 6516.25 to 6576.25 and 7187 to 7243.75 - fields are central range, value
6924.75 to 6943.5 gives 0.06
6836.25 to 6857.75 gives 0.20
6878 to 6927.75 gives 0.15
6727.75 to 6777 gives 0.11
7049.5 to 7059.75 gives -0.01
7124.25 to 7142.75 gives 0.09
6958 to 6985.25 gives 0.02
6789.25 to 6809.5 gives 0.17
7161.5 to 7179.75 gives 0.02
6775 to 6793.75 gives 0.16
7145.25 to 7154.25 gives 0.08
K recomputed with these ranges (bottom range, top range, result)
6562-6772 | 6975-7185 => 1.15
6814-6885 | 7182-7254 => 1.33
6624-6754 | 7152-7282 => 1.23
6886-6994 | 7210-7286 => 1.20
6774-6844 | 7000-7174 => 1.25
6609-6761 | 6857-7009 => 1.04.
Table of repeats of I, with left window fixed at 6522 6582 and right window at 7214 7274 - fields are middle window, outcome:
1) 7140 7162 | 2.0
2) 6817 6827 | 1.7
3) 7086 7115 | 1.4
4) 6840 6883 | 7.7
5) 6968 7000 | 1.6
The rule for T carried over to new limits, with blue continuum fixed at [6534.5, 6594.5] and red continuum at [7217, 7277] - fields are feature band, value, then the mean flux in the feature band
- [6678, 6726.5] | 0.09 mag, 16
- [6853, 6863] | 0.25 mag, 13.9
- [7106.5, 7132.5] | 0.08 mag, 16.5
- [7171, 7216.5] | 0.06 mag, 16.8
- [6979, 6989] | 0.03 mag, 17.1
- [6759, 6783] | 0.14 mag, 15.4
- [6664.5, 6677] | 0.06 mag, 16.4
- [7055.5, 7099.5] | 0.04 mag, 17.1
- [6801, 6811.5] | 0.16 mag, 15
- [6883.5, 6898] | 0.19 mag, 14.7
